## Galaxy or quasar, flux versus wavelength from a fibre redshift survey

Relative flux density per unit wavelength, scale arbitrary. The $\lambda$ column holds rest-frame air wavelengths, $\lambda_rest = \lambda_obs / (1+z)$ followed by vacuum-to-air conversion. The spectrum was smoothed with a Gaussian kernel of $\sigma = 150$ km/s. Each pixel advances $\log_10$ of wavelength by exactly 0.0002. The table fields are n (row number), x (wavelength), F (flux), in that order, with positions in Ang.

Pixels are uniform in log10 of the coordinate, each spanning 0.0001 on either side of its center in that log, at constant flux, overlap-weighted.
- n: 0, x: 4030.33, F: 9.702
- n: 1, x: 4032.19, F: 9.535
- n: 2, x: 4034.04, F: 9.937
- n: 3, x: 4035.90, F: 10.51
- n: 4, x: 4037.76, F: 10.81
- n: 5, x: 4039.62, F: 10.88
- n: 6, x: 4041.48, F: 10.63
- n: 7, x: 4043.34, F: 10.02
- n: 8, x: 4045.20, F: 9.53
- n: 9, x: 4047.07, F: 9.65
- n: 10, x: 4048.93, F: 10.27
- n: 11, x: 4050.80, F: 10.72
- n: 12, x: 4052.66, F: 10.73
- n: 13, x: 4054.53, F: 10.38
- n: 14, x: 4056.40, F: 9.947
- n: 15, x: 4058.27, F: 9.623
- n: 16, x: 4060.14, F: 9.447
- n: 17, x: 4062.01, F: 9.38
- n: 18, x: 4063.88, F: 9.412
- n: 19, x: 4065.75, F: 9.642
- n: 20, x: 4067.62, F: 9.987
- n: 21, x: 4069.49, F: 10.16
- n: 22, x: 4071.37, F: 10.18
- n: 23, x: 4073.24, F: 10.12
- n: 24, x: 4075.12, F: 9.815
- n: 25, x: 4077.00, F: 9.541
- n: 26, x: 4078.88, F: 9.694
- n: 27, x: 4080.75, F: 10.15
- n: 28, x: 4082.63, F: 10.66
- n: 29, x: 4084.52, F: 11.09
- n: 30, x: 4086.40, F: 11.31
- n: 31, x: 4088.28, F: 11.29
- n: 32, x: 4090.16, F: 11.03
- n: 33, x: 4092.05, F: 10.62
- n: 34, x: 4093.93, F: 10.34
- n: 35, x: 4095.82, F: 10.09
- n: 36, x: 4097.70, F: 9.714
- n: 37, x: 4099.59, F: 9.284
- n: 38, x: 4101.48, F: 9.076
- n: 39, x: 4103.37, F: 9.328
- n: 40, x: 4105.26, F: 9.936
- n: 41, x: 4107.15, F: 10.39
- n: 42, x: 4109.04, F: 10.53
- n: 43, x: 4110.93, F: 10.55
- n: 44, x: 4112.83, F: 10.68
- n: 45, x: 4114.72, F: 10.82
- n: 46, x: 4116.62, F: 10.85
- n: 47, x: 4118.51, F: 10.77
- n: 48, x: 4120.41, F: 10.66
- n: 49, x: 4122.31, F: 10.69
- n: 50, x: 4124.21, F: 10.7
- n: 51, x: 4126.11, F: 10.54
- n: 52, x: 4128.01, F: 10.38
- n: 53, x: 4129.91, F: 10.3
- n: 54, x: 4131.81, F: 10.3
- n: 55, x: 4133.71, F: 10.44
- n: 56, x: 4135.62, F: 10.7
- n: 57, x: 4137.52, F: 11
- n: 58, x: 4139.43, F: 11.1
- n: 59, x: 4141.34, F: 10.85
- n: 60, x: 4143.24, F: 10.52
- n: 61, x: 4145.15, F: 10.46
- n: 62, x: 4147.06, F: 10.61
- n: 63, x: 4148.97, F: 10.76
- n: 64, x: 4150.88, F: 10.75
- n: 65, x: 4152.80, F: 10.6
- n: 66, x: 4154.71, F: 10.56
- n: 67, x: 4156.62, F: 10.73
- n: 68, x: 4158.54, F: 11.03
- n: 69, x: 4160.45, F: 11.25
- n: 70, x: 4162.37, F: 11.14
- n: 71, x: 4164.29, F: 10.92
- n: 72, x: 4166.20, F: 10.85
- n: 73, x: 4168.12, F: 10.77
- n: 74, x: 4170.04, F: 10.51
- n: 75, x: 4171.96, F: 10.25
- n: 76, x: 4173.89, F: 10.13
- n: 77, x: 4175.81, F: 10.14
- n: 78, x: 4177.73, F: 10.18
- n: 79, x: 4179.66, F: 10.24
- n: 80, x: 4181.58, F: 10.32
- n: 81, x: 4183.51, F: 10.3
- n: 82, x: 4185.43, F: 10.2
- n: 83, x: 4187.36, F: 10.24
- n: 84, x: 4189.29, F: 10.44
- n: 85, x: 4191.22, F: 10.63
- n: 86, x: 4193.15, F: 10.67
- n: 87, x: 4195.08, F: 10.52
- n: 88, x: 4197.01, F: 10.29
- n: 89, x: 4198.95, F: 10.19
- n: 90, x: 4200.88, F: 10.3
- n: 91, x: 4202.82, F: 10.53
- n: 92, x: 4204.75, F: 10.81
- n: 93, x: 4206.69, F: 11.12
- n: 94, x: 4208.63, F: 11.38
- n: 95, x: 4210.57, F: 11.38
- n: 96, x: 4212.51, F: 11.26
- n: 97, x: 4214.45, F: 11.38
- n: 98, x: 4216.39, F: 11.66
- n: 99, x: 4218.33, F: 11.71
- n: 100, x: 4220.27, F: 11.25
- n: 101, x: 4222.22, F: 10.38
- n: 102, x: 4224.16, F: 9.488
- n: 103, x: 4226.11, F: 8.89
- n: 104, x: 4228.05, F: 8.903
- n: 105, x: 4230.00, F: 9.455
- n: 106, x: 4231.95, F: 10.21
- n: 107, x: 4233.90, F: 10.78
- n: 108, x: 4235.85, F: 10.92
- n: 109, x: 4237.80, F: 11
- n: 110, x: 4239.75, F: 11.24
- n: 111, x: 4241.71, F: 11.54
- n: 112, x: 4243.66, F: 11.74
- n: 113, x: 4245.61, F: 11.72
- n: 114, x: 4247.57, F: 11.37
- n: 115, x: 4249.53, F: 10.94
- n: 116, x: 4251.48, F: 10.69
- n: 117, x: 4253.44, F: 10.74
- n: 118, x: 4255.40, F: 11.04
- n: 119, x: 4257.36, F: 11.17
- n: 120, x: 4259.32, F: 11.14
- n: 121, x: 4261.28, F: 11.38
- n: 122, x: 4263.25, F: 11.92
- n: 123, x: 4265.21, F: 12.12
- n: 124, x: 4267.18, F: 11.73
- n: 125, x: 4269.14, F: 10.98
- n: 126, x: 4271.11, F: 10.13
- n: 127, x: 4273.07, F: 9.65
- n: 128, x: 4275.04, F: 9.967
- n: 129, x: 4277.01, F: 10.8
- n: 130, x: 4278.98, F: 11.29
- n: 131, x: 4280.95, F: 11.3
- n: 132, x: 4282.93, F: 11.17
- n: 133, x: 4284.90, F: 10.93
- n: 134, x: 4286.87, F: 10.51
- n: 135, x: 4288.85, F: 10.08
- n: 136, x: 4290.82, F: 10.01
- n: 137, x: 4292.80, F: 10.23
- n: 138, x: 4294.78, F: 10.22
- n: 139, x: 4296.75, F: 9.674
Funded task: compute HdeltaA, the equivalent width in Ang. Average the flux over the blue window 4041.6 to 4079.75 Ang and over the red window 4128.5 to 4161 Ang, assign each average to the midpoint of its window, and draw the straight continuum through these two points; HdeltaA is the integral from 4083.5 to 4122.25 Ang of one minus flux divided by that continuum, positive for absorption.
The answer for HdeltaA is -0.43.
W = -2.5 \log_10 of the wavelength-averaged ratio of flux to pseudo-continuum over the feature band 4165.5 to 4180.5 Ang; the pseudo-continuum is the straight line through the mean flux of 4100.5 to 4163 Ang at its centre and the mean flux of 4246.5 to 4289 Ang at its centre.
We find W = 0.033 mag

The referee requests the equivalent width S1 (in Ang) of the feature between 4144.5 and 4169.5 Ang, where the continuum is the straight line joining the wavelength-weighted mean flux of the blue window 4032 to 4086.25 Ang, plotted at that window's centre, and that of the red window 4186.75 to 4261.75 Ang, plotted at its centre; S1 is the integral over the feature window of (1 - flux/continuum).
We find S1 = -0.70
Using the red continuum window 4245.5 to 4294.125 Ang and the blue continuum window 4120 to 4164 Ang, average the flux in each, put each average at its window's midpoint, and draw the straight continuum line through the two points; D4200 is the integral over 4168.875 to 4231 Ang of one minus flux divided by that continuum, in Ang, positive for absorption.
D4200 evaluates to 1.8 Ang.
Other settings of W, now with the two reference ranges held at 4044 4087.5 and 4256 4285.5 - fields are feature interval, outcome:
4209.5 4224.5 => -0.03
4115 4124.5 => -0.04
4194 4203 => 0.04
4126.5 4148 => -0.02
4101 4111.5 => 0.03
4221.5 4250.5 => 0.03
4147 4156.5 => -0.02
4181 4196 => 0.02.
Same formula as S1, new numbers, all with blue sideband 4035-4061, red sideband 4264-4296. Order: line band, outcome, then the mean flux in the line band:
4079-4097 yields -0.6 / 10.7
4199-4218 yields -0.9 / 11.1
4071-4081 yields 0.4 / 9.89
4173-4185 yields 0.3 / 10.2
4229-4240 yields 0.1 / 10.6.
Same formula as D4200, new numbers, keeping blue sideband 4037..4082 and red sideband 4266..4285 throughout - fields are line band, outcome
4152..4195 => -0.46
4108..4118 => -0.45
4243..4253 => -0.51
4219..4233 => 1.03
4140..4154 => -0.43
